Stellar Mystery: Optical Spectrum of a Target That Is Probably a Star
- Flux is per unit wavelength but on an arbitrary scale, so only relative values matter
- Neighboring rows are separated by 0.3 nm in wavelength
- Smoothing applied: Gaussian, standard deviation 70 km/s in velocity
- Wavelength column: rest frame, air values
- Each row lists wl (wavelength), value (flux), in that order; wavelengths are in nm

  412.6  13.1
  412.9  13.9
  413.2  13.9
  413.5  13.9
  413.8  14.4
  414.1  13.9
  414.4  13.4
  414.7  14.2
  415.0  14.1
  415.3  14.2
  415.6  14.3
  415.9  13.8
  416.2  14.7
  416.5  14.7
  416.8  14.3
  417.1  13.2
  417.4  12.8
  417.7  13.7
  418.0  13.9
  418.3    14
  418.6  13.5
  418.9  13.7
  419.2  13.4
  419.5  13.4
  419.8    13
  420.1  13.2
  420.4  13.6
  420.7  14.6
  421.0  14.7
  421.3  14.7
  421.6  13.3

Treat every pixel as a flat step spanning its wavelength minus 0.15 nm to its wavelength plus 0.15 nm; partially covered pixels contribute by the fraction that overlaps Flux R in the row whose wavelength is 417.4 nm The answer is 12.8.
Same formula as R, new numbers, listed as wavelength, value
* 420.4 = 13.6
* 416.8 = 14.3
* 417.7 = 13.7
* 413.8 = 14.4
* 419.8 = 13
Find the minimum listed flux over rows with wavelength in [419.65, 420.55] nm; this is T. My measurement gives 13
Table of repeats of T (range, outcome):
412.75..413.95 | 13.9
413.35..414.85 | 13.4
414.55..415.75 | 14.1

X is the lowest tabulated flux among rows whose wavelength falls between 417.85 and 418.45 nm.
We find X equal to 13.9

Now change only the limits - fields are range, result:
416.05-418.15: 12.8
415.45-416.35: 13.8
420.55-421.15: 14.6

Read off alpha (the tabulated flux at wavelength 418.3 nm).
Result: 14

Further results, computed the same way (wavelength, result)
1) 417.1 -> 13.2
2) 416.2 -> 14.7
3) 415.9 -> 13.8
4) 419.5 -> 13.4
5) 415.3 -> 14.2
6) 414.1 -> 13.9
